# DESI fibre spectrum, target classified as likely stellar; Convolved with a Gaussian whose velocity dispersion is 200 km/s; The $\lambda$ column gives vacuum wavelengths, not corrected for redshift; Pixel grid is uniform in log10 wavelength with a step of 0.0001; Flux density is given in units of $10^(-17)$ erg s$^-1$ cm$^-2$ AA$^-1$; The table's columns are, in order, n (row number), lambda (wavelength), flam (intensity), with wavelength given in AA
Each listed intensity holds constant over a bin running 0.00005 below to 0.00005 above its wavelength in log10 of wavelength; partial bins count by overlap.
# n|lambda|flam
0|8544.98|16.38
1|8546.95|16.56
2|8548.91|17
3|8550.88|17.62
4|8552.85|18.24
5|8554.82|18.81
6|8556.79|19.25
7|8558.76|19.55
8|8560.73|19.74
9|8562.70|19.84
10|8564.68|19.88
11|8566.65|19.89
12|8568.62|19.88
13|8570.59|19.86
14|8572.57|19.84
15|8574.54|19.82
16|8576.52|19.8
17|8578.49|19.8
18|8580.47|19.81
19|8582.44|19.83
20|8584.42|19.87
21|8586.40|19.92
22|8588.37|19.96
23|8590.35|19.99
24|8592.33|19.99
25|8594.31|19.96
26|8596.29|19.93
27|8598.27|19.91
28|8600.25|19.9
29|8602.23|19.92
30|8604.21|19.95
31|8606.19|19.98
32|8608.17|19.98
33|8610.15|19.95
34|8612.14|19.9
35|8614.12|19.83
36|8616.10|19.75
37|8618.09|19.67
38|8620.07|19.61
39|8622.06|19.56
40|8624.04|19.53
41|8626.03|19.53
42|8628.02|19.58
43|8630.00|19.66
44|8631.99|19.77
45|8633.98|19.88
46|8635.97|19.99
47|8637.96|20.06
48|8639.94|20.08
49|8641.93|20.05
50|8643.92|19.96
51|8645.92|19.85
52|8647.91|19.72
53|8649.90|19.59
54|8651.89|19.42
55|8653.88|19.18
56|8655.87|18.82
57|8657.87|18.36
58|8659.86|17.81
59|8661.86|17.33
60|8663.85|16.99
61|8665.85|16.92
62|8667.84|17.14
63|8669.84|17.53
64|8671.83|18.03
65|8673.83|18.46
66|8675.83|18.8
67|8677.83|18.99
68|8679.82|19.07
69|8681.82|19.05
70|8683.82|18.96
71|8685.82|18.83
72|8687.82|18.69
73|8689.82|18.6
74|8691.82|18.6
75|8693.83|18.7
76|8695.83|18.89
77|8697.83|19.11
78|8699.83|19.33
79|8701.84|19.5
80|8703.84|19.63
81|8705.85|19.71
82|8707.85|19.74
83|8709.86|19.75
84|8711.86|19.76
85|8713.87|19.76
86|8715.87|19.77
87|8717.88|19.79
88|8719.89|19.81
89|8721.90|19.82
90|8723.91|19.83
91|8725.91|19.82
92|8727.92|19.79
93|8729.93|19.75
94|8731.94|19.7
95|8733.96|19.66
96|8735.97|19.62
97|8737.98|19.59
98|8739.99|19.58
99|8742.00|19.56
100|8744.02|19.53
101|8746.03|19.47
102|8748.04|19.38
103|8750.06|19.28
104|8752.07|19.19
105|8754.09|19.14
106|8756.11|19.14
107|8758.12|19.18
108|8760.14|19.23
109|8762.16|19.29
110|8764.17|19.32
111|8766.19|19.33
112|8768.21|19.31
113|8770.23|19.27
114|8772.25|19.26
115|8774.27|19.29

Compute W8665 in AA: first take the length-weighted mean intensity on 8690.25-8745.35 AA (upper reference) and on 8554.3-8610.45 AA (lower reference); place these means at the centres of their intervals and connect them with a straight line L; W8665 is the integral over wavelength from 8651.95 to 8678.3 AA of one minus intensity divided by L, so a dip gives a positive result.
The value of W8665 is 2.1 AA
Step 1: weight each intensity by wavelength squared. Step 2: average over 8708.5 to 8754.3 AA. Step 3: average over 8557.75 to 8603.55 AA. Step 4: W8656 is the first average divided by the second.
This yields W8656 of 1.0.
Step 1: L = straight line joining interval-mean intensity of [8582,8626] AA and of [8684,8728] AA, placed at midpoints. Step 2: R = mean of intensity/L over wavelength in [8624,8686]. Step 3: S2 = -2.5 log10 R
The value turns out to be 0.04 mag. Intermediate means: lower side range 19.8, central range 19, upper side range 19.4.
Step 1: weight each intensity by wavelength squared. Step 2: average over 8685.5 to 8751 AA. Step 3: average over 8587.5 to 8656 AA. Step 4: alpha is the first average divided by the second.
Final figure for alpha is 1.01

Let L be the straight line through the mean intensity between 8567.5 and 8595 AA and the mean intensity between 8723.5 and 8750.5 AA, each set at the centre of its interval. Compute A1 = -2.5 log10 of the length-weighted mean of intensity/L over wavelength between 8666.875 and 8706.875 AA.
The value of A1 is 0.052 mag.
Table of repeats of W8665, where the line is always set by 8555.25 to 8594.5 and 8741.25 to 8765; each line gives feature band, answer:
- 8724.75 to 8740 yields -0.26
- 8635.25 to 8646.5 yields -0.22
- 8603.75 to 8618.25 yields -0.13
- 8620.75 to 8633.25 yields 0.03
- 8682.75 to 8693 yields 0.40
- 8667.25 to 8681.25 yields 0.85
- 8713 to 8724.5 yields -0.23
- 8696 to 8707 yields 0.02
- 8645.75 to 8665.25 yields 0.96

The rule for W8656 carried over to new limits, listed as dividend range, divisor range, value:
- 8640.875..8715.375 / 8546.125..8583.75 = 1.01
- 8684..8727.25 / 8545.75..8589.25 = 1.04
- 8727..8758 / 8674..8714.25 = 1.03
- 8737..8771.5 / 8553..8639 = 1.01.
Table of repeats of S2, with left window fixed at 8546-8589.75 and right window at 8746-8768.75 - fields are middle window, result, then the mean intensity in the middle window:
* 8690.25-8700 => 0.02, 18.9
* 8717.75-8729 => -0.03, 19.8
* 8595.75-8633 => -0.03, 19.8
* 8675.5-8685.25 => 0.02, 19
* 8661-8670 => 0.13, 17.2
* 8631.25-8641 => -0.04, 20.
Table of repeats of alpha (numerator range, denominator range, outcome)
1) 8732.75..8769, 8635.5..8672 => 1.06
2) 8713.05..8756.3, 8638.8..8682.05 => 1.07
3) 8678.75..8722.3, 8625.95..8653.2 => 0.99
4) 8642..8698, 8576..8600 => 0.95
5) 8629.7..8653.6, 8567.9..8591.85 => 1.01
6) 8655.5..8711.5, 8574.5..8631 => 0.96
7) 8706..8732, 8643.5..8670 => 1.09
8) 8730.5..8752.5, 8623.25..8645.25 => 1.01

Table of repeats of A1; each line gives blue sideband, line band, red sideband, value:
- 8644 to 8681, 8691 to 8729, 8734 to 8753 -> -0.03 mag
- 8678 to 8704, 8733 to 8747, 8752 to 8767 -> -0.02 mag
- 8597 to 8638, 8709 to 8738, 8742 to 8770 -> -0.02 mag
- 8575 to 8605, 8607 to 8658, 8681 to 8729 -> 0.00 mag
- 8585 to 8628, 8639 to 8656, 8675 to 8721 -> -0.01 mag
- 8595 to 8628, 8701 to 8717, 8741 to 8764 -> -0.01 mag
